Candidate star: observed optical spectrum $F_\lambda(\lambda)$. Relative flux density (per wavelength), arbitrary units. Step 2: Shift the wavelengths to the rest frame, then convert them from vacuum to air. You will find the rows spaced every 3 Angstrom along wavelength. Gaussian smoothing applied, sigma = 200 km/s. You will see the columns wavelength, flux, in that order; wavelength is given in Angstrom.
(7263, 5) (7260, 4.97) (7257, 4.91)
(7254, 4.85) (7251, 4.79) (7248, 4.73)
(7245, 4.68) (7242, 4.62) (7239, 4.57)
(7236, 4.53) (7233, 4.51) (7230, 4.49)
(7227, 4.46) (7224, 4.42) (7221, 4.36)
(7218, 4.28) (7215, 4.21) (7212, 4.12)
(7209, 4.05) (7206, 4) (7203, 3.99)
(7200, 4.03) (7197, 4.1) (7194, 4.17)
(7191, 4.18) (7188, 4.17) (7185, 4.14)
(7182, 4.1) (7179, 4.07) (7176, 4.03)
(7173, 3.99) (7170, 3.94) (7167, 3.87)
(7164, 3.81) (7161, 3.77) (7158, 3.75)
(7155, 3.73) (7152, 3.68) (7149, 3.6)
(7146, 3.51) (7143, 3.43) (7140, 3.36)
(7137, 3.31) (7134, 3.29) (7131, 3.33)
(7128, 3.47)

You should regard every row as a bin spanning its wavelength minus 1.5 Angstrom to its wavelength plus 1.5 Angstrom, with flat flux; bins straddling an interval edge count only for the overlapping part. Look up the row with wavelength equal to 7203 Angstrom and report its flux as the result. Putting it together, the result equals 3.99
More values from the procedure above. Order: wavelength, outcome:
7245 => 4.68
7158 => 3.75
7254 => 4.85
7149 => 3.6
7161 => 3.77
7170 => 3.94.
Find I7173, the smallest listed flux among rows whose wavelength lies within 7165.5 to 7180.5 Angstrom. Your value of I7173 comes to 3.87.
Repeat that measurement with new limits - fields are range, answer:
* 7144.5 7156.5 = 3.51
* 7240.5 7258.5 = 4.62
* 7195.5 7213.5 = 3.99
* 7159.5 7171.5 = 3.77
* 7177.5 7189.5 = 4.07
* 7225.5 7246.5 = 4.46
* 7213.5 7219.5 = 4.21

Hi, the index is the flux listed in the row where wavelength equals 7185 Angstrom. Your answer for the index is 4.14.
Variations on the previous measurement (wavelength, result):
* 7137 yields 3.31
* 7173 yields 3.99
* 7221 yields 4.36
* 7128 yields 3.47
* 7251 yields 4.79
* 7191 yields 4.18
